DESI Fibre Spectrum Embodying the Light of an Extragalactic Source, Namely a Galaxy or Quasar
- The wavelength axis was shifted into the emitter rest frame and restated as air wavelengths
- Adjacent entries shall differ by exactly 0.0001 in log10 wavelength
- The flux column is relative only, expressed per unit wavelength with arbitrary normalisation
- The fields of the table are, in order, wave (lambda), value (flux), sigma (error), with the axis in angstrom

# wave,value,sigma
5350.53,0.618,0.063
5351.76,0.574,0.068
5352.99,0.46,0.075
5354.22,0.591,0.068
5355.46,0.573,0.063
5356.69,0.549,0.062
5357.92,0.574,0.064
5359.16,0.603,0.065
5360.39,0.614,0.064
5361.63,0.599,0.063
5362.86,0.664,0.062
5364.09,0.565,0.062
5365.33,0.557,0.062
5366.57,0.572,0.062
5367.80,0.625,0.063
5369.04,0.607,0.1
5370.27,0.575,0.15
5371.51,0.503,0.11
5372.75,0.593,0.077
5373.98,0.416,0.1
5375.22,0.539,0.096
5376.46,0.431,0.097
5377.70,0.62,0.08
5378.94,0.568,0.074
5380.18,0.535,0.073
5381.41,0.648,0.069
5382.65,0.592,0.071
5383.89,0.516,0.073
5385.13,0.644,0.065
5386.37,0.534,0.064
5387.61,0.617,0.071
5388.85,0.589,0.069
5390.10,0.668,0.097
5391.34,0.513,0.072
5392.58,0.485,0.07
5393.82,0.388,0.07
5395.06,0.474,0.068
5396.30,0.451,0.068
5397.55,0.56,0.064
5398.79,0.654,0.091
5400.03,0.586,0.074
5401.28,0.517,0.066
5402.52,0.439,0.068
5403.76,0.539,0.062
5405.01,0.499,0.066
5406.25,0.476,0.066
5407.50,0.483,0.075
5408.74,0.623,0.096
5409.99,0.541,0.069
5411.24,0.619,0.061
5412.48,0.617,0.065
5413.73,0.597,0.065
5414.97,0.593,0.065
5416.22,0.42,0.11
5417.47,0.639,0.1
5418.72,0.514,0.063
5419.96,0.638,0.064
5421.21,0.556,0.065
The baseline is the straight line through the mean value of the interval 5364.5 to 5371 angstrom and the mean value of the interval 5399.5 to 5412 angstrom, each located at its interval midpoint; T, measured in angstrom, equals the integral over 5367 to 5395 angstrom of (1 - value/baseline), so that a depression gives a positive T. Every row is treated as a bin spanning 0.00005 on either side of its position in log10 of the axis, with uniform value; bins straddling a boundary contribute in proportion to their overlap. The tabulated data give 0.7 angstrom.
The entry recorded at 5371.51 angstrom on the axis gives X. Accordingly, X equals 0.503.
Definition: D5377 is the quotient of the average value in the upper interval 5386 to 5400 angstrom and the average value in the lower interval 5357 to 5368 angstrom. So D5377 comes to 0.91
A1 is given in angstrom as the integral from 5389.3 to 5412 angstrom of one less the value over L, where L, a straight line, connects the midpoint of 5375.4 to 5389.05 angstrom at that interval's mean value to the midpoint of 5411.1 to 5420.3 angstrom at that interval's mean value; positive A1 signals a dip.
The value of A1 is 1.7 angstrom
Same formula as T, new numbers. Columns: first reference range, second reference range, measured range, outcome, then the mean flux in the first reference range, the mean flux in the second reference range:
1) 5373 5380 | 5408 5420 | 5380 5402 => -0.5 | 0.52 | 0.577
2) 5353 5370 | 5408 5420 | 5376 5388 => 0.2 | 0.587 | 0.577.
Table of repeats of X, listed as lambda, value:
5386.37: 0.534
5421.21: 0.556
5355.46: 0.573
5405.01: 0.499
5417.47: 0.639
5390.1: 0.668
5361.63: 0.599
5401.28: 0.517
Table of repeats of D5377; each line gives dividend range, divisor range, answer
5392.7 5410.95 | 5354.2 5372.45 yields 0.89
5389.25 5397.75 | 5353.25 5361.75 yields 0.87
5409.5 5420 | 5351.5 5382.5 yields 1.01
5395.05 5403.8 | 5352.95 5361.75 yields 0.92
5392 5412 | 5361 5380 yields 0.93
